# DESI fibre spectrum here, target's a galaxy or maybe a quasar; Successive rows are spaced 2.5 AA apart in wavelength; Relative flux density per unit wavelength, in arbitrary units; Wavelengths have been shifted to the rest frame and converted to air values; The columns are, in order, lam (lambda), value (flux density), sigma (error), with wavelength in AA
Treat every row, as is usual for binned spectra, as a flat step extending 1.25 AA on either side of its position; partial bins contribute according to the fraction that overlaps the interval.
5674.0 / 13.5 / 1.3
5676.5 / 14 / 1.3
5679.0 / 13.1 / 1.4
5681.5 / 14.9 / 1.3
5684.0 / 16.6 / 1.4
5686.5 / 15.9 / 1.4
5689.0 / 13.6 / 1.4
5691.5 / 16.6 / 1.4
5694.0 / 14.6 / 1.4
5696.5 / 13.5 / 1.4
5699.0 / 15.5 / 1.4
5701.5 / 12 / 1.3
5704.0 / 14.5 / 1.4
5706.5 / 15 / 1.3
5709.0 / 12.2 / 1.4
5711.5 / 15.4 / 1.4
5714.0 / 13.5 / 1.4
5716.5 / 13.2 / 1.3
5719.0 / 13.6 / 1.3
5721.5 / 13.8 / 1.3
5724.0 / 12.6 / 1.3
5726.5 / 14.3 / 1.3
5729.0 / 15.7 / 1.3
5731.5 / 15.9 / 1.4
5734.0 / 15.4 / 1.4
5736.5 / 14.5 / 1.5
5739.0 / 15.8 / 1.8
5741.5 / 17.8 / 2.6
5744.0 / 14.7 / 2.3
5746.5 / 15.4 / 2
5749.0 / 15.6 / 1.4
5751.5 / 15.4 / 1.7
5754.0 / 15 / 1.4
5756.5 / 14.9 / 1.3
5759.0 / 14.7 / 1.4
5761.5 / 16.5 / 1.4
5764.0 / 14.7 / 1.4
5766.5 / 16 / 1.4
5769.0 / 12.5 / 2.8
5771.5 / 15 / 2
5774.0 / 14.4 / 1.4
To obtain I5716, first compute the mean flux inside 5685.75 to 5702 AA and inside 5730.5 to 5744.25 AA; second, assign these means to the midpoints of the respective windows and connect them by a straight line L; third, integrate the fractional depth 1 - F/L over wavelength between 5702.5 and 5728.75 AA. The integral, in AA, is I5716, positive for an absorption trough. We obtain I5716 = 2.3 AA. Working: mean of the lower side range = 14.6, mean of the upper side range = 15.8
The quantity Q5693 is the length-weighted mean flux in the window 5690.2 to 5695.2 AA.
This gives 15.6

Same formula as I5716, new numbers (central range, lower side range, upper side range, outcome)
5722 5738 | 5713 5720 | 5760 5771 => -1.00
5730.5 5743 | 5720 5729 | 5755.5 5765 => -1.33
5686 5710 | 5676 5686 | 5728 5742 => 1.23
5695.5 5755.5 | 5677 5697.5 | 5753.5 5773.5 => 1.06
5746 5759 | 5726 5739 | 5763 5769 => -0.19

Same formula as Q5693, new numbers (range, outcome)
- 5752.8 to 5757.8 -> 14.9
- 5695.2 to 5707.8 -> 14.1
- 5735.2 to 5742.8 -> 16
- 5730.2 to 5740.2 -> 15.4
